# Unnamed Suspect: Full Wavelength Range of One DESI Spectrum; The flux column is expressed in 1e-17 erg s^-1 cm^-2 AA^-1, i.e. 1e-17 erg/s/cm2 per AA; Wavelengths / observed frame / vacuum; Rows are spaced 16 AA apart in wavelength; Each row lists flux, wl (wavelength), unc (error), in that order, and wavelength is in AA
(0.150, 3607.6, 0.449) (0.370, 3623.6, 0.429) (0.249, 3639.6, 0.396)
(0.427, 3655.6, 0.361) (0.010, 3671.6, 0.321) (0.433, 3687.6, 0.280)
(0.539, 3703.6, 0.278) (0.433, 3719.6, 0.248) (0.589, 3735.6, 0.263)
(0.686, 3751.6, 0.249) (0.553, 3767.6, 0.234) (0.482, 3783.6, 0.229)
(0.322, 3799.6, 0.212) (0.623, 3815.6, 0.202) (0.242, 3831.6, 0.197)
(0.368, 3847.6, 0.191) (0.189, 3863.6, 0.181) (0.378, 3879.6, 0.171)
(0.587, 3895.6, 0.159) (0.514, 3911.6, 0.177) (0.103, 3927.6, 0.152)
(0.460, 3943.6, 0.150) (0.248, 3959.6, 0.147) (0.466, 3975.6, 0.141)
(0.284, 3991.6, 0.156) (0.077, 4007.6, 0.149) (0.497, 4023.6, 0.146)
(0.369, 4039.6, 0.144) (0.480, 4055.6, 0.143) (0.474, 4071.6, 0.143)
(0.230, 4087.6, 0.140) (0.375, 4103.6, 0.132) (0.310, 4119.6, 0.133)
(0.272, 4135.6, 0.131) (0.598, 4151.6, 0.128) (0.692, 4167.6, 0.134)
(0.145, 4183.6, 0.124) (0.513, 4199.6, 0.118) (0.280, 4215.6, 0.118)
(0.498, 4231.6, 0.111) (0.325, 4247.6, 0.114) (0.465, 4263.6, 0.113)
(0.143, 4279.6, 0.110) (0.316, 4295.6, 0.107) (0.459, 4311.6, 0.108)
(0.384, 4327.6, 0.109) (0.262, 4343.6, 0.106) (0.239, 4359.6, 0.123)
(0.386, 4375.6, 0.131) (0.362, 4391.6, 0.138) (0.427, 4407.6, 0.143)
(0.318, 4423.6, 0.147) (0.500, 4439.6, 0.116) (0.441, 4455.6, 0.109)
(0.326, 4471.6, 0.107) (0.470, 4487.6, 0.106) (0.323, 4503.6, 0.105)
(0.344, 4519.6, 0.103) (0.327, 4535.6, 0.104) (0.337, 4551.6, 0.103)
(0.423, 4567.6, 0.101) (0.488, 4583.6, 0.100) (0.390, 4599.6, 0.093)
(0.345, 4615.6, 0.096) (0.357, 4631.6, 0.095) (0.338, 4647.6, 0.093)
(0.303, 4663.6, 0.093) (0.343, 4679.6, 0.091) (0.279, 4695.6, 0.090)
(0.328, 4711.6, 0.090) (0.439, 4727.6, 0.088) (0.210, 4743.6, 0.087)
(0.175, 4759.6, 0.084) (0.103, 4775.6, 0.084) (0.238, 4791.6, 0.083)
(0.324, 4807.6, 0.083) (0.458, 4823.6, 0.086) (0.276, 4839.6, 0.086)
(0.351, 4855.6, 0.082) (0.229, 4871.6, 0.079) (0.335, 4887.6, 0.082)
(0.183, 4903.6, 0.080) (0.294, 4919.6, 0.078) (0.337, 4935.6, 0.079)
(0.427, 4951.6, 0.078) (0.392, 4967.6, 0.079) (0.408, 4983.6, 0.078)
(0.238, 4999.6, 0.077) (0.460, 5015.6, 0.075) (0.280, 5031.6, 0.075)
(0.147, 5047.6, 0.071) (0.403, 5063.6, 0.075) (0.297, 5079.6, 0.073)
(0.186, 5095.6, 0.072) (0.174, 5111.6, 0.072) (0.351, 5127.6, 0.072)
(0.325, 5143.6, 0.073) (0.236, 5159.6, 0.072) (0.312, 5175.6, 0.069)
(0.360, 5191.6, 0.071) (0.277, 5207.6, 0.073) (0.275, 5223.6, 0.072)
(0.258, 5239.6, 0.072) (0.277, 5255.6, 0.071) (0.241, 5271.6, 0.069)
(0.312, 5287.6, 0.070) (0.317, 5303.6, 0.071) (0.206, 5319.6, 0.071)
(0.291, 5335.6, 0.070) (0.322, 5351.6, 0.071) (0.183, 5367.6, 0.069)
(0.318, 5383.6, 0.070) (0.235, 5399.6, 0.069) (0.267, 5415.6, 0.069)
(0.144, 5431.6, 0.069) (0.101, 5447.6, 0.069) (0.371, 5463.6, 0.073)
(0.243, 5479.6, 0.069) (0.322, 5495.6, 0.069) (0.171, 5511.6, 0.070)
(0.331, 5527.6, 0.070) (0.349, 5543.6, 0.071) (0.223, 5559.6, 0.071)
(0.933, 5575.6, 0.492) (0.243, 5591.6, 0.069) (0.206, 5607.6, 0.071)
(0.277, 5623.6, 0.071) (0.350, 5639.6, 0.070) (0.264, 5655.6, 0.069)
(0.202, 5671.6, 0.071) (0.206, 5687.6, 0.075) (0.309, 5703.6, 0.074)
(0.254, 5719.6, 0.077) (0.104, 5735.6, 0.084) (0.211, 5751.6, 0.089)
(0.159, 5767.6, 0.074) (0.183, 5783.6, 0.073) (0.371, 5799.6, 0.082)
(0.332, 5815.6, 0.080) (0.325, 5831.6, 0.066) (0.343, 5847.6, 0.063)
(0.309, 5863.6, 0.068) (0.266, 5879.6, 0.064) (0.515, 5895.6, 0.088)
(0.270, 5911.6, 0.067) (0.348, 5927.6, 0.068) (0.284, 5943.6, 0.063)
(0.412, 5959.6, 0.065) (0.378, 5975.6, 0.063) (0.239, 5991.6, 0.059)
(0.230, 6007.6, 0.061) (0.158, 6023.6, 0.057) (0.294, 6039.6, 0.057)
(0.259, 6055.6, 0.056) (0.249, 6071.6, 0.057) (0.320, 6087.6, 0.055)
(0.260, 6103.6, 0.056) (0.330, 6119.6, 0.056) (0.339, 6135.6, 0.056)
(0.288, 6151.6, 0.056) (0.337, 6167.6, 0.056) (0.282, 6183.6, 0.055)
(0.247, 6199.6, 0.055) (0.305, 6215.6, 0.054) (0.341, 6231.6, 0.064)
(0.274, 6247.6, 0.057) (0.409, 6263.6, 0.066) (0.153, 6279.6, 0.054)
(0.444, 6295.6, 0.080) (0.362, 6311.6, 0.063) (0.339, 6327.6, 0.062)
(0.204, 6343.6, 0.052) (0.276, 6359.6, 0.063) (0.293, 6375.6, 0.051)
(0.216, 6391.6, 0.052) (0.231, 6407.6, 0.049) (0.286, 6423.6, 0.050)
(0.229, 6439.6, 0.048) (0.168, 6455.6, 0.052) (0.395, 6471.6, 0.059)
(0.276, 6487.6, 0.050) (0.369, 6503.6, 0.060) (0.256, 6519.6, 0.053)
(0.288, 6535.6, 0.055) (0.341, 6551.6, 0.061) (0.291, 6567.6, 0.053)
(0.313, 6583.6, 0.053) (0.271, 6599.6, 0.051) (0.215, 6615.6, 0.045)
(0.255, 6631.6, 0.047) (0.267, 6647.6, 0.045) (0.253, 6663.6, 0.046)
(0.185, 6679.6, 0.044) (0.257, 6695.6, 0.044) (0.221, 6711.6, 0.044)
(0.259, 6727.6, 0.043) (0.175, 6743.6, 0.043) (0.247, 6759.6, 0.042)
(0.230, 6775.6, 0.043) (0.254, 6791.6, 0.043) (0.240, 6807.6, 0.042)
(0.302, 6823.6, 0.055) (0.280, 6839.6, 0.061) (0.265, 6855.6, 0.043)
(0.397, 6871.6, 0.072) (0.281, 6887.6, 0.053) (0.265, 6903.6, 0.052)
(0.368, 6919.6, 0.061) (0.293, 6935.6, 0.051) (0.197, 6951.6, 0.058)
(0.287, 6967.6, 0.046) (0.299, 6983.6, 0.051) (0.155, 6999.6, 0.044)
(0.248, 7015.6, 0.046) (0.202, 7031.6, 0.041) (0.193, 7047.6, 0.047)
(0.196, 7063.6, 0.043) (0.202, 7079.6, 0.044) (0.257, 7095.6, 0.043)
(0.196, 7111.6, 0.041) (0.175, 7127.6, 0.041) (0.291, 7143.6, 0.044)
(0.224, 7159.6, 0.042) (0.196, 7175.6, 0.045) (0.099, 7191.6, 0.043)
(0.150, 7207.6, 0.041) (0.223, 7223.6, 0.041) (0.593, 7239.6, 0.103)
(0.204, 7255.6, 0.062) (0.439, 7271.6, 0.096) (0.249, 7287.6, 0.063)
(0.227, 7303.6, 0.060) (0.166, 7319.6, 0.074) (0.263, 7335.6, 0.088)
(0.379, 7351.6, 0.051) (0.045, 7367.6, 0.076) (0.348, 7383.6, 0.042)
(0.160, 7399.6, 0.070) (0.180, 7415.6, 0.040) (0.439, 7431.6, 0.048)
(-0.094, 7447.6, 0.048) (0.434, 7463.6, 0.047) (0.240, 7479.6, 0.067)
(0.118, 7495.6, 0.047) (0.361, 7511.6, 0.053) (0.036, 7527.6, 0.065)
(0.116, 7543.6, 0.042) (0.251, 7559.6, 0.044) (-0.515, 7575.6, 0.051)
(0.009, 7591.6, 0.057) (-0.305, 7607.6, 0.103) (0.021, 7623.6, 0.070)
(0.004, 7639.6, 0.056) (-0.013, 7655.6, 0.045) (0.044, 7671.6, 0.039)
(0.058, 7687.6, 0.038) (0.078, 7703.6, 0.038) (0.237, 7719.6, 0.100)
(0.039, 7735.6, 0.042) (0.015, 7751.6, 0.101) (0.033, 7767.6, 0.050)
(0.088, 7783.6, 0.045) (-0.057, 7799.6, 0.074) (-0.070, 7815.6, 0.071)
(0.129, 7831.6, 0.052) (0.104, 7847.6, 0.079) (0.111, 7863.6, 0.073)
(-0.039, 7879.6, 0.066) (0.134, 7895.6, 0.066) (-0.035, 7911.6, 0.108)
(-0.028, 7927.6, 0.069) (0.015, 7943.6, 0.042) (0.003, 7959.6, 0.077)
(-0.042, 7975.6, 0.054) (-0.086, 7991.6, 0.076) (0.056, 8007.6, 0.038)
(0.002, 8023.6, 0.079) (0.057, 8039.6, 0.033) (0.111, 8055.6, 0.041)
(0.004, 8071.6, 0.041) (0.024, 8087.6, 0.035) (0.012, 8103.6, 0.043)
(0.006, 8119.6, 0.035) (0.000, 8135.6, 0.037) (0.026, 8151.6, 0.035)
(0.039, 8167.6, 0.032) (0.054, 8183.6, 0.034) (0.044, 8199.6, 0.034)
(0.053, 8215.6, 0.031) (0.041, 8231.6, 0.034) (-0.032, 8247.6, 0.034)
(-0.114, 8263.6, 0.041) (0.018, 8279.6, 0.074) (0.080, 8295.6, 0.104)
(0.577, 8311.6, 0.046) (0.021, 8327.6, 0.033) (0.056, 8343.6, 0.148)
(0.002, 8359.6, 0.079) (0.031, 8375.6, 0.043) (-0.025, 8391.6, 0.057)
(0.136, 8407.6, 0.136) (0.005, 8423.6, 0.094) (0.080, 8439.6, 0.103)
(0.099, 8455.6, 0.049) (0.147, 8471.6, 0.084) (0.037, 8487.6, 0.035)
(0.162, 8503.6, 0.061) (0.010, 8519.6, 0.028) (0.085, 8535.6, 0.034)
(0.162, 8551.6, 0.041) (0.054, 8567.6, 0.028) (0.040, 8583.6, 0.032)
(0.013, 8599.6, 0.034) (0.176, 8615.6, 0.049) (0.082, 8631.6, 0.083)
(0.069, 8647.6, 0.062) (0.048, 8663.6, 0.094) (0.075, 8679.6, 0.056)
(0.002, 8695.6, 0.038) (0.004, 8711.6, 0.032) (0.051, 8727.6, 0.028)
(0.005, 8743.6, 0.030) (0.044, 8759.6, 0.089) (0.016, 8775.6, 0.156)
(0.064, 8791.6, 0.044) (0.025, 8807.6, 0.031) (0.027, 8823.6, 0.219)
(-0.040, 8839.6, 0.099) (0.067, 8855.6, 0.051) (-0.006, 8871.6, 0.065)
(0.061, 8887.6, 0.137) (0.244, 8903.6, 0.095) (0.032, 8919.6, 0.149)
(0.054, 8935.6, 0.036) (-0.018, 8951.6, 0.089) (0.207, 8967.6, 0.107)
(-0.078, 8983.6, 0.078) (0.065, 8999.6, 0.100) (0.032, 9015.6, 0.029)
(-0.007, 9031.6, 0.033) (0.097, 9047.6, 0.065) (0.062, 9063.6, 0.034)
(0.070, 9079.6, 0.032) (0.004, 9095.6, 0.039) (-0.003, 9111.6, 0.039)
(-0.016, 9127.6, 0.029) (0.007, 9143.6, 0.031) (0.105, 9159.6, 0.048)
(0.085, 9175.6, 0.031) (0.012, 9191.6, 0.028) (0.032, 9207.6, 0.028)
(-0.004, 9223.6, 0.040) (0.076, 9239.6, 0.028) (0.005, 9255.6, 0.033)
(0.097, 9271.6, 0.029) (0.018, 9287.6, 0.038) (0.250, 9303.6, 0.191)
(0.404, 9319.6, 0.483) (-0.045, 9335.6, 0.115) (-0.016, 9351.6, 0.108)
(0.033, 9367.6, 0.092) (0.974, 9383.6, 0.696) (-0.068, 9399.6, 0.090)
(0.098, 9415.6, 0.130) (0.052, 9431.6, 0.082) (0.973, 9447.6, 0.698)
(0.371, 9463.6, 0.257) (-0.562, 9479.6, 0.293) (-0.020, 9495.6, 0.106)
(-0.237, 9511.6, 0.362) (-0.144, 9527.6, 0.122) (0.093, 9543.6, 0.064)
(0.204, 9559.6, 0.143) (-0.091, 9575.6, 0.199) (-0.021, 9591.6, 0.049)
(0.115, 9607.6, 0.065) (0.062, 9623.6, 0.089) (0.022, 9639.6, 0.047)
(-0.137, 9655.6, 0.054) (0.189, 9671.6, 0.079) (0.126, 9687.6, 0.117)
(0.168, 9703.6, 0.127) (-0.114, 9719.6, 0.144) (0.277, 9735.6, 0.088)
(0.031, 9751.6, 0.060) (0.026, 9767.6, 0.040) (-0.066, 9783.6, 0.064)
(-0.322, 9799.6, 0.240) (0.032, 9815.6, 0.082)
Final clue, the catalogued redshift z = 0.51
